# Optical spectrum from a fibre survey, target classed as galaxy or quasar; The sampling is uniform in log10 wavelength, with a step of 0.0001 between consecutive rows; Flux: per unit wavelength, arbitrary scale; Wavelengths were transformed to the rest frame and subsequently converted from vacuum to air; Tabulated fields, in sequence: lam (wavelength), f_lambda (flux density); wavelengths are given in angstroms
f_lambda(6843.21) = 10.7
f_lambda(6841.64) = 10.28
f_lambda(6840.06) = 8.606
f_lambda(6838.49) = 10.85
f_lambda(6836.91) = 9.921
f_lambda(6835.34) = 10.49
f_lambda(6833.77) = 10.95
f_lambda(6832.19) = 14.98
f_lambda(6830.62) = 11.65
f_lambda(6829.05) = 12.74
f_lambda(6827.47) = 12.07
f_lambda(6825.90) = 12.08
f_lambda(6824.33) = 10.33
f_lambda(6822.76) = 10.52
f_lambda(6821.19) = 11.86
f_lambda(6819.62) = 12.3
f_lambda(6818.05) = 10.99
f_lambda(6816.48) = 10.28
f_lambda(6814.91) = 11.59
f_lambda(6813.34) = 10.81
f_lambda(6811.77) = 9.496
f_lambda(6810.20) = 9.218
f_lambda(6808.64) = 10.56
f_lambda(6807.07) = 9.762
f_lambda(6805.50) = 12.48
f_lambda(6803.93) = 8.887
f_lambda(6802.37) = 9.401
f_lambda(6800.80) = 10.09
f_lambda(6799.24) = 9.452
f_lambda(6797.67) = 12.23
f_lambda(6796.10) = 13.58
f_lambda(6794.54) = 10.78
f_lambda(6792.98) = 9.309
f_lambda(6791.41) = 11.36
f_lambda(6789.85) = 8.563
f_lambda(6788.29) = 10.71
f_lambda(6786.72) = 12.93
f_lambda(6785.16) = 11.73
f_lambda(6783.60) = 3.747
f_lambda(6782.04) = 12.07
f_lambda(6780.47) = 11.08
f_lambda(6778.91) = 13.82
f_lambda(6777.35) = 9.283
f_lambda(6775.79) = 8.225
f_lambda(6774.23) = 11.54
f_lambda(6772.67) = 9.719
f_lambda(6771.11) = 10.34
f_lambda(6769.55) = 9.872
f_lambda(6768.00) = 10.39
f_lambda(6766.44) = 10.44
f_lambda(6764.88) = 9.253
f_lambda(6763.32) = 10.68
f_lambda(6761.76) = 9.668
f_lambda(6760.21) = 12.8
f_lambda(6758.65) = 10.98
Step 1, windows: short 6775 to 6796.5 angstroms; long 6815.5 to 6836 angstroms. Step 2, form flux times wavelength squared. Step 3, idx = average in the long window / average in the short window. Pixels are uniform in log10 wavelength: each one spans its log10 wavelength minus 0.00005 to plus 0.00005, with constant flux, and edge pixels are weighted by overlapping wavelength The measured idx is 1.13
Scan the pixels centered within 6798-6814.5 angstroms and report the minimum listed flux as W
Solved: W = 8.887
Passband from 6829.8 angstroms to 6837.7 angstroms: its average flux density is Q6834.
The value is 11.6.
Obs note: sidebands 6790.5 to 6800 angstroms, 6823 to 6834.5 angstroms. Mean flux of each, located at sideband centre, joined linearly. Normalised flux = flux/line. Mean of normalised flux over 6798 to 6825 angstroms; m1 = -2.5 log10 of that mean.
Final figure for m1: 0.103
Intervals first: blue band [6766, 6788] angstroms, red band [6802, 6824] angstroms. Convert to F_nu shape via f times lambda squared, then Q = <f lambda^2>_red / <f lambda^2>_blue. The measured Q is 1.0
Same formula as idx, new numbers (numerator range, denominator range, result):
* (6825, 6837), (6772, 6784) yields 1.20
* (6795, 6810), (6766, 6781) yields 1.03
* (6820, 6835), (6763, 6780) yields 1.17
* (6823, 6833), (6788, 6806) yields 1.17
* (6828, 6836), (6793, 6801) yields 1.11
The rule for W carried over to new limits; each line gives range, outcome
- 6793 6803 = 9.401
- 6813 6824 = 10.28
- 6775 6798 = 3.747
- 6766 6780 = 8.225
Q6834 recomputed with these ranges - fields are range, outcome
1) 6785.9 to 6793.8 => 10.6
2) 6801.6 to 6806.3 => 10.3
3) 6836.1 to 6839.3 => 10.4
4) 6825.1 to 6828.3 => 12.1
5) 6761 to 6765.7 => 9.86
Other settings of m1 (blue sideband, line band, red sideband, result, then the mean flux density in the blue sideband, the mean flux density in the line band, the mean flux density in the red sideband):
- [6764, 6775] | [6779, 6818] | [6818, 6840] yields 0.03 mag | 10.2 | 10.5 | 11.5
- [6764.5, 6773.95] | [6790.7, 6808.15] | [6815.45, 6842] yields 0.00 mag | 10.1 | 10.7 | 11.2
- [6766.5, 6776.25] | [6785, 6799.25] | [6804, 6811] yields -0.09 mag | 10.1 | 11.1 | 10.3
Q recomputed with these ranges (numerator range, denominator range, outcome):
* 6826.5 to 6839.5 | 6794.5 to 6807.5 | 1.09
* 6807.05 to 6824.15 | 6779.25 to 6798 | 1.01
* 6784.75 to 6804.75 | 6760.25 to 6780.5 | 1.03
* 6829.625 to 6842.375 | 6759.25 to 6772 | 1.08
